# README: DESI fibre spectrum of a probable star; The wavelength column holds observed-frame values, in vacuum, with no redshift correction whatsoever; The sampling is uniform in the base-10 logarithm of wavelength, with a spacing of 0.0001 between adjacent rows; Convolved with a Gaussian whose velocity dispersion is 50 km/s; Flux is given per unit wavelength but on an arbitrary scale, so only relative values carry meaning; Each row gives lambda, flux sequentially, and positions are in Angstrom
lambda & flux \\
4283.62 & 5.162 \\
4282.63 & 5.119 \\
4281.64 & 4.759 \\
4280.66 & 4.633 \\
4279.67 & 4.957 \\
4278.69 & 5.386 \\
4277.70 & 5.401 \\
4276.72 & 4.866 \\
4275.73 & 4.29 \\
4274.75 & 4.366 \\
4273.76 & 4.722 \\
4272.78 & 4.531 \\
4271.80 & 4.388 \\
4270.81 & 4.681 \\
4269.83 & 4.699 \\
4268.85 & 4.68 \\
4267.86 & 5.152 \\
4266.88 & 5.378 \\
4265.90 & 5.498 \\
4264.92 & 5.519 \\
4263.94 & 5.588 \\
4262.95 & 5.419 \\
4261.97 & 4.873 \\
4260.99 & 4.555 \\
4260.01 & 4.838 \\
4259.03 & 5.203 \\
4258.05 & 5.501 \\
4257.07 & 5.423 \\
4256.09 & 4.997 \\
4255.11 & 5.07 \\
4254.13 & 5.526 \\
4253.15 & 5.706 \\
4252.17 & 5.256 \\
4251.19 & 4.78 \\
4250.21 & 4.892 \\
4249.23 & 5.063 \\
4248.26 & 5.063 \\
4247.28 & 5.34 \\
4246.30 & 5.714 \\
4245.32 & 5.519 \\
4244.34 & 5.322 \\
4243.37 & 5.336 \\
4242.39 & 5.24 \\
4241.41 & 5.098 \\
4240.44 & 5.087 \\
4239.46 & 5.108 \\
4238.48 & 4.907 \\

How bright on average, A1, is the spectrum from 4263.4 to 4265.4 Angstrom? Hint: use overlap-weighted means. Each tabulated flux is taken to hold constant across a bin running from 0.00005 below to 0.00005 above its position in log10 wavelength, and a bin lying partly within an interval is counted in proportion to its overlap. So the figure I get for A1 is 5.53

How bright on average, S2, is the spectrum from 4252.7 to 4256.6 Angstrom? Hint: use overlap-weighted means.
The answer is 5.32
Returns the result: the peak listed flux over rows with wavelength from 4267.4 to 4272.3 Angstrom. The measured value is 5.152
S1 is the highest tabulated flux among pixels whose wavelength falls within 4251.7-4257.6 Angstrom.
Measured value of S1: 5.706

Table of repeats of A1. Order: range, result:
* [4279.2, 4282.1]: 4.78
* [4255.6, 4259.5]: 5.28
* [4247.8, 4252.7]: 5.02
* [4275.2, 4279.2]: 4.98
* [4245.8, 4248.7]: 5.37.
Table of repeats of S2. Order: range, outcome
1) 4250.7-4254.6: 5.31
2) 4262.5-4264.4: 5.48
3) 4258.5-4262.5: 4.89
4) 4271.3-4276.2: 4.46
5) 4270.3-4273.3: 4.54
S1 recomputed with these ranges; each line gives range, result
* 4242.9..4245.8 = 5.519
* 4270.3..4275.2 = 4.722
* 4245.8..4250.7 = 5.714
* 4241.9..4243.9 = 5.336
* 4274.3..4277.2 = 4.866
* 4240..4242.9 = 5.24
